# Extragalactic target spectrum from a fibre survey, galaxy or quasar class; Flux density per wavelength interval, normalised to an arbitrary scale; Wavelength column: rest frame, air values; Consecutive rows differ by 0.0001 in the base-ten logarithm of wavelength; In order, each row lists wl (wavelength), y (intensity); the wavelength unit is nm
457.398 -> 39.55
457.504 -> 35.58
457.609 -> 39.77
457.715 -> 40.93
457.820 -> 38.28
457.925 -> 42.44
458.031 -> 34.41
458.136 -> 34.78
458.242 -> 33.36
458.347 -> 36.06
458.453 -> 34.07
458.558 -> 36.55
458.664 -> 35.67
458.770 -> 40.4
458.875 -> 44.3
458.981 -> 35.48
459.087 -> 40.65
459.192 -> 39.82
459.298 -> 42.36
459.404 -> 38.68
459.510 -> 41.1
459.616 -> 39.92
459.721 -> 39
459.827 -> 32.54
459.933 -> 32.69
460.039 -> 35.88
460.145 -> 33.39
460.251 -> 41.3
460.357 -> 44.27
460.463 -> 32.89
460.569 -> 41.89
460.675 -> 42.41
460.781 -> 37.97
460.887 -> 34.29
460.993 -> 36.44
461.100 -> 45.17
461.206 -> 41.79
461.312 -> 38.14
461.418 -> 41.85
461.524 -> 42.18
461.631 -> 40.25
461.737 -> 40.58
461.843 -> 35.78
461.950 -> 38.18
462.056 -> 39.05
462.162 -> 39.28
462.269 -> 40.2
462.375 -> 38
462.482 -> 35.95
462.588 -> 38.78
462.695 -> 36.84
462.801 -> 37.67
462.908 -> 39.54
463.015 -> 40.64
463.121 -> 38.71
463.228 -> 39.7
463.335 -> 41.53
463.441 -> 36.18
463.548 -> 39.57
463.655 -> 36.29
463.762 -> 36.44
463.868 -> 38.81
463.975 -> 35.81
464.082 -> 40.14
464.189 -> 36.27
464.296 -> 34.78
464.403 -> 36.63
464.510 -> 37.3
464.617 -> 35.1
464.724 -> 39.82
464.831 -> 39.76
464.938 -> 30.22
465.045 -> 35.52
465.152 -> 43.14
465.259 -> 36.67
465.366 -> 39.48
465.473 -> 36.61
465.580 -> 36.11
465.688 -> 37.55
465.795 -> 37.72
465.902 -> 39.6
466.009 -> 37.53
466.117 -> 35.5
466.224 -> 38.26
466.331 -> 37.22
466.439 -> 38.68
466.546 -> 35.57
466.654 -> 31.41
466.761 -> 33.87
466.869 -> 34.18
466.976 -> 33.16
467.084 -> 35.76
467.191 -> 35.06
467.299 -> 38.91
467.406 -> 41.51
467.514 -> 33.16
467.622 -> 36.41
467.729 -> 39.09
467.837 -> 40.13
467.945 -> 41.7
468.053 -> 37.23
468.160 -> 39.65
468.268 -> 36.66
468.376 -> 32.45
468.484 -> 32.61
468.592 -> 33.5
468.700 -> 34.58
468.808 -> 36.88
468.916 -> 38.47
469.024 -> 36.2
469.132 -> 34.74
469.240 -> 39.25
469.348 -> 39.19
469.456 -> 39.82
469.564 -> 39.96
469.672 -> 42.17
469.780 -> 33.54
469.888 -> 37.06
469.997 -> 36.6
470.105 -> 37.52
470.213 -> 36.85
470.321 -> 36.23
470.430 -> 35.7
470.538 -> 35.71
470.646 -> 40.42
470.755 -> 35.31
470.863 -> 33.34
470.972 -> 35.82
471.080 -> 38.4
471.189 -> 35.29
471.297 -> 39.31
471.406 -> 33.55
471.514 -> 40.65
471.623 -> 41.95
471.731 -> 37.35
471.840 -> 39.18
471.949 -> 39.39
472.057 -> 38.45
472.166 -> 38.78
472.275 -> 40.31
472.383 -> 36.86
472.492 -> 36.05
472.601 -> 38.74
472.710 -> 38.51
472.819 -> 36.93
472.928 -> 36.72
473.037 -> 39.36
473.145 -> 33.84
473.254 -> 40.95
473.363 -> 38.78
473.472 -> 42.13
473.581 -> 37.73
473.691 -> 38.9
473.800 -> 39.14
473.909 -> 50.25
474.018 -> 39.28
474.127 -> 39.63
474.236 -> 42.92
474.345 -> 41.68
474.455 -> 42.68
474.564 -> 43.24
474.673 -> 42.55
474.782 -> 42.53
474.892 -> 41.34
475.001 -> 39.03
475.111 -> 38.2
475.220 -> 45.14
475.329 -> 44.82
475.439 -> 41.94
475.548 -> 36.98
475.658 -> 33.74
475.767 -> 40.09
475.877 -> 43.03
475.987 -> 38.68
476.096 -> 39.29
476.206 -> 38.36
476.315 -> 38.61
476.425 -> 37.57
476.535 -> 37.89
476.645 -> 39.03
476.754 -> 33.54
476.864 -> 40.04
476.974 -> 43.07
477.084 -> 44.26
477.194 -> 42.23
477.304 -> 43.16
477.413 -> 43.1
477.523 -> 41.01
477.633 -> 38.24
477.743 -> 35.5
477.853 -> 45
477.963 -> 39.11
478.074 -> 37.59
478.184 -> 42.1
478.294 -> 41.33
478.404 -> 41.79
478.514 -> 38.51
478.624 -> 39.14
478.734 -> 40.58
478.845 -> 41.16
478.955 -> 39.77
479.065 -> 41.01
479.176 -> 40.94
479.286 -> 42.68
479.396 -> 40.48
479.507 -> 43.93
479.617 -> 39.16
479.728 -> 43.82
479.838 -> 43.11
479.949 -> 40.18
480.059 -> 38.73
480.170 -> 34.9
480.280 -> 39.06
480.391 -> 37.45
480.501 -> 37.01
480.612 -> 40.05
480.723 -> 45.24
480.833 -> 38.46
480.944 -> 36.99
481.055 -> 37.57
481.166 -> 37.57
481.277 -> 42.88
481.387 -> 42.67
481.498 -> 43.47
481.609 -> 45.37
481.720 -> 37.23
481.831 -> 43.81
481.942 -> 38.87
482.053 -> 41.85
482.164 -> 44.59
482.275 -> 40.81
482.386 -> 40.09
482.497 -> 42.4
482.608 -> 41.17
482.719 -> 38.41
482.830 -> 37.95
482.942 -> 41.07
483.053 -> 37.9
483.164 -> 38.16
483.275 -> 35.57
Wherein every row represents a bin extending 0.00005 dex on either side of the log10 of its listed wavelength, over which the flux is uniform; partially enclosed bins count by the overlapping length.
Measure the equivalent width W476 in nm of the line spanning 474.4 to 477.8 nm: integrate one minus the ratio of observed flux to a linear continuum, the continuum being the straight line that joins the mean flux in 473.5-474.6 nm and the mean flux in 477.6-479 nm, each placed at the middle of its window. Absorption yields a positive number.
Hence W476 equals 0.04 nm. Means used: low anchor 41.5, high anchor 40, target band 40.3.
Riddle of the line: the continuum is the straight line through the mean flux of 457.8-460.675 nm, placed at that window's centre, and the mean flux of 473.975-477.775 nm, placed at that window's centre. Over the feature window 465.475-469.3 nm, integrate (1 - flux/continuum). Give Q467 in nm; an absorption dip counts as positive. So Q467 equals 0.250 nm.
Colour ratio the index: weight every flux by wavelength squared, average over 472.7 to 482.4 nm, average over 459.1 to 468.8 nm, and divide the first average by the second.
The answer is 1.1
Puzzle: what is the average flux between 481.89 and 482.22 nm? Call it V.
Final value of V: 41.8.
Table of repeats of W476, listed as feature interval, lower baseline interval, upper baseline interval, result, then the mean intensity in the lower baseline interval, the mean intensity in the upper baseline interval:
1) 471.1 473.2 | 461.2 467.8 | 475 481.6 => 0.06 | 37.6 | 40.2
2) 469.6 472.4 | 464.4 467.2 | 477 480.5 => 0.05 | 36.6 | 40.6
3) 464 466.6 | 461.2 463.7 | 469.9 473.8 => 0.09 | 39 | 37.8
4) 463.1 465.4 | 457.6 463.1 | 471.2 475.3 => 0.08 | 38.5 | 39.8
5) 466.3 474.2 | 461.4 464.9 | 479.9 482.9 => 0.31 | 38.3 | 40.2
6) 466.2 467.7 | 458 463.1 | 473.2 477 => 0.13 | 38.4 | 40.3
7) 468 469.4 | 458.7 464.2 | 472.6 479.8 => 0.12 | 38.8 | 40.4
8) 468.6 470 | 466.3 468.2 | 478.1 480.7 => 0.00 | 36.8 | 40.3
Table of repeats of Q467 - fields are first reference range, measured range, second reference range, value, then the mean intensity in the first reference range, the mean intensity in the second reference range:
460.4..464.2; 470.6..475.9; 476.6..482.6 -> 0.07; 38.8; 40.6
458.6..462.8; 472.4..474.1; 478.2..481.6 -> 0.03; 38.8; 40.4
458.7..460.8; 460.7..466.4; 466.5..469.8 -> -0.05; 38.8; 36.7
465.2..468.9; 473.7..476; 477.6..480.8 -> -0.14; 36.6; 40.3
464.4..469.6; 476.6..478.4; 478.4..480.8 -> -0.04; 36.9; 40.4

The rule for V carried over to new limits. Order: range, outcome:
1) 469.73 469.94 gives 35.3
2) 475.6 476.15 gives 38.9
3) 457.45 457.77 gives 38.7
